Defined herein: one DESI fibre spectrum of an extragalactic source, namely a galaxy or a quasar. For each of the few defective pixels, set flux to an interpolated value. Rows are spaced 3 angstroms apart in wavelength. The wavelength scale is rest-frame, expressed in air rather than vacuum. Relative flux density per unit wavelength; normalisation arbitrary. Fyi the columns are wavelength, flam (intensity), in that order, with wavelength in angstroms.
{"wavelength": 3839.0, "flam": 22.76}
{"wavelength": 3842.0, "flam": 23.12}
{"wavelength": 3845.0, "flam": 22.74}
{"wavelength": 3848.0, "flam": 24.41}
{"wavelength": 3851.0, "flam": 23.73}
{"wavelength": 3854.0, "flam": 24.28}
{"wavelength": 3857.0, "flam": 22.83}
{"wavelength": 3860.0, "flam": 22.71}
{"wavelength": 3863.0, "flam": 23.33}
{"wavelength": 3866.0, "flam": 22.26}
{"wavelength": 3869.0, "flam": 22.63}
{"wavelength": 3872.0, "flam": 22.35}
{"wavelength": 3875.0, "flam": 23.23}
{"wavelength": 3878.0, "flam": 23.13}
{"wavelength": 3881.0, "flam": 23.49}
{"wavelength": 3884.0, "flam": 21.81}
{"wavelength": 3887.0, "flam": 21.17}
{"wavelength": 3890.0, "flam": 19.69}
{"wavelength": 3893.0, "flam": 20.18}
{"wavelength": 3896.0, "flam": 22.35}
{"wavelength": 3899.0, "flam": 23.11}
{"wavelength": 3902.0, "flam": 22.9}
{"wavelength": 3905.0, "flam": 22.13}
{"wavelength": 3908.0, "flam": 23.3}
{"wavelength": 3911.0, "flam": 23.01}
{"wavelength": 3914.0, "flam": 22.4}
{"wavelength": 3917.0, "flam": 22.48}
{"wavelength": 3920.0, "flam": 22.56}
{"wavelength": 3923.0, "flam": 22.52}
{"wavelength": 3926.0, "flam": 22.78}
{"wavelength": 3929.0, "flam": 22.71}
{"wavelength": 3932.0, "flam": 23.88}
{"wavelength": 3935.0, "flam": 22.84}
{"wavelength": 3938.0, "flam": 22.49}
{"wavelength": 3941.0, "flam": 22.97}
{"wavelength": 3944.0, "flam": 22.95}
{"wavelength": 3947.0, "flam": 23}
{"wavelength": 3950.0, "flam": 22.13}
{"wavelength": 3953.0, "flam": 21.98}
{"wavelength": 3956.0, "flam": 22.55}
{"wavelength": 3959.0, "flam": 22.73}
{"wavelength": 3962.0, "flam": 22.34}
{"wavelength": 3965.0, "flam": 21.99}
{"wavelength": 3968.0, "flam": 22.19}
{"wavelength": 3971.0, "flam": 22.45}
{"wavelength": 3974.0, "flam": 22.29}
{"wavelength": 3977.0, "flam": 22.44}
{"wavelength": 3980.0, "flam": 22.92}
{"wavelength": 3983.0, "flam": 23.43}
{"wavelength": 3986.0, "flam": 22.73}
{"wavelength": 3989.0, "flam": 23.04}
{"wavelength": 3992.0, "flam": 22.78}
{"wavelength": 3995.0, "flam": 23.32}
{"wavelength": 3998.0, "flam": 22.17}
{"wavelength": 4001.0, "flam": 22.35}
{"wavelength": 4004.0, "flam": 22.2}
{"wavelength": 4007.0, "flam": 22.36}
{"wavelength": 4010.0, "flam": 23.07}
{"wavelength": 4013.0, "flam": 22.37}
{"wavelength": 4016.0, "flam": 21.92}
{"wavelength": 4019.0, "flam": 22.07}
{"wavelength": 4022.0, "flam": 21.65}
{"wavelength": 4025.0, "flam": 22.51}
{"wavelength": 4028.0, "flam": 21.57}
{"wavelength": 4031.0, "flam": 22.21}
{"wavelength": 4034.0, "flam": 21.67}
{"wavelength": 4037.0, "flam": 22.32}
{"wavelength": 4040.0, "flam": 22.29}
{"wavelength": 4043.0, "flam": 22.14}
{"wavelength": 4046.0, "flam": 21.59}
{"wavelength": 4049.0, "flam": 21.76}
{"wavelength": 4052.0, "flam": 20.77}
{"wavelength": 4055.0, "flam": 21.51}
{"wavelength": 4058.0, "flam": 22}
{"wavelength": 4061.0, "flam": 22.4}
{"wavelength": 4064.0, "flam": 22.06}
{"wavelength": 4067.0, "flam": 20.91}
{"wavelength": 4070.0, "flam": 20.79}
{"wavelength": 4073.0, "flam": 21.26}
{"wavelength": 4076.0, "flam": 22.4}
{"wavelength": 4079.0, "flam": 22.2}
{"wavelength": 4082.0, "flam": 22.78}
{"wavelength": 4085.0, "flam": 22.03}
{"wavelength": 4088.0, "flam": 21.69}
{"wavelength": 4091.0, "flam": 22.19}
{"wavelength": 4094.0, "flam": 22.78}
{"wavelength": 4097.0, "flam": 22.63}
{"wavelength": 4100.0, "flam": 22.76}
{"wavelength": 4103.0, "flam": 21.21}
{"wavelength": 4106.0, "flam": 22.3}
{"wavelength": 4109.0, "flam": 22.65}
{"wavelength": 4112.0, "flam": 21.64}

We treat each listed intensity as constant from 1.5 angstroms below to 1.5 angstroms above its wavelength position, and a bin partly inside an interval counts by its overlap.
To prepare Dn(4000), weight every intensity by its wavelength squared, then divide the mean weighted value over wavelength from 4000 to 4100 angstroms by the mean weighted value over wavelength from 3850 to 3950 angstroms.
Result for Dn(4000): 1.0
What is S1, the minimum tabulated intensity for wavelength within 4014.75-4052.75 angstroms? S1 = 20.77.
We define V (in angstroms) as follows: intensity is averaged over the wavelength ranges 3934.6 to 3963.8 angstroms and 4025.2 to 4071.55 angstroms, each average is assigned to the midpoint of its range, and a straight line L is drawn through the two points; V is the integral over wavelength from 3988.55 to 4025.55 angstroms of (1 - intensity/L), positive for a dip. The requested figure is -0.5 angstroms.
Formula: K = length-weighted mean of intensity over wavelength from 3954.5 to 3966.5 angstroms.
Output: 22.4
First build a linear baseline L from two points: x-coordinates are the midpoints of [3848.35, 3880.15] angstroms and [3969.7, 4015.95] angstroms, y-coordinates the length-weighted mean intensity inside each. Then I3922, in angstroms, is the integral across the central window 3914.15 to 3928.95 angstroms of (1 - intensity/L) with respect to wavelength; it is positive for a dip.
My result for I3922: 0.2 angstroms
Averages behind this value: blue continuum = 23.1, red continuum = 22.6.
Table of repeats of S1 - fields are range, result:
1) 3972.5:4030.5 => 21.57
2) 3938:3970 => 21.98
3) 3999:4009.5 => 22.2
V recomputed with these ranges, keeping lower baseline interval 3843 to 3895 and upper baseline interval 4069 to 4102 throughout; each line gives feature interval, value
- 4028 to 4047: 0.2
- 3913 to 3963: -0.5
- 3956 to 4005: -0.5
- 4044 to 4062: 0.4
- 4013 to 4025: 0.1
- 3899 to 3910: -0.2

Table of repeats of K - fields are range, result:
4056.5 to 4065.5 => 22.2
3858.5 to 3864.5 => 23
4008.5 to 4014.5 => 22.7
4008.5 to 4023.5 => 22.2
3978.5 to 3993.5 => 23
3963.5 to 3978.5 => 22.3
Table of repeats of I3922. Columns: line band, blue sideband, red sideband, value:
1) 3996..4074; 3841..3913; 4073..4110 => 1.5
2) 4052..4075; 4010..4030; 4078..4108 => 0.7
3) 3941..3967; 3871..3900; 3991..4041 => -0.4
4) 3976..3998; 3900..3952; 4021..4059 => -0.6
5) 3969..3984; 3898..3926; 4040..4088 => -0.2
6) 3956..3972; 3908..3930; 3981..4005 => 0.3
